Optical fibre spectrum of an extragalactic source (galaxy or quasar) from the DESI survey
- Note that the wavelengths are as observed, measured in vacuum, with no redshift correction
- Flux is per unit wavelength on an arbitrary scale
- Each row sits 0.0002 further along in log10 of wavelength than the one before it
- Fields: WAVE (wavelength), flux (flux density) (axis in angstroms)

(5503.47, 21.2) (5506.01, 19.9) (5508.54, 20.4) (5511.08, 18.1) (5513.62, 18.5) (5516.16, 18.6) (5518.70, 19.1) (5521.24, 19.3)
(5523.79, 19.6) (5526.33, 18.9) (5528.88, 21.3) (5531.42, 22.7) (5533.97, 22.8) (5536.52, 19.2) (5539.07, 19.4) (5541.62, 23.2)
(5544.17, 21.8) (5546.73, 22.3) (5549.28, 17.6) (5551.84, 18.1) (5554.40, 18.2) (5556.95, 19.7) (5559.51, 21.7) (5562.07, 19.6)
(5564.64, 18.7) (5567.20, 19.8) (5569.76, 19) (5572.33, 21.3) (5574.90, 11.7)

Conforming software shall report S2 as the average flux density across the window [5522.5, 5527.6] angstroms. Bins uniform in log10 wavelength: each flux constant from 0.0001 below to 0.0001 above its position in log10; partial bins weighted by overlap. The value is 19.2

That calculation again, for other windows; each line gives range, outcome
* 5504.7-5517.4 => 19.1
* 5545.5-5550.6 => 19.9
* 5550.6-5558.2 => 18.7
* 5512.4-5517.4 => 18.5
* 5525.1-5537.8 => 21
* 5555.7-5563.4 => 20.3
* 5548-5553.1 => 17.9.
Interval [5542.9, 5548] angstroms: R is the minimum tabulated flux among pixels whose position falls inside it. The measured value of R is 21.8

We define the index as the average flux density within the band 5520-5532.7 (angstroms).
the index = 20.4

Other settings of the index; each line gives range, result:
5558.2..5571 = 19.8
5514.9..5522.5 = 19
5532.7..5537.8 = 21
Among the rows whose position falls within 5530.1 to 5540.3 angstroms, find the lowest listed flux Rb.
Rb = 19.2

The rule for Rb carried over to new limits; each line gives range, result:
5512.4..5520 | 18.5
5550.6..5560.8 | 18.1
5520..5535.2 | 18.9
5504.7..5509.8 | 19.9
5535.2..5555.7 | 17.6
